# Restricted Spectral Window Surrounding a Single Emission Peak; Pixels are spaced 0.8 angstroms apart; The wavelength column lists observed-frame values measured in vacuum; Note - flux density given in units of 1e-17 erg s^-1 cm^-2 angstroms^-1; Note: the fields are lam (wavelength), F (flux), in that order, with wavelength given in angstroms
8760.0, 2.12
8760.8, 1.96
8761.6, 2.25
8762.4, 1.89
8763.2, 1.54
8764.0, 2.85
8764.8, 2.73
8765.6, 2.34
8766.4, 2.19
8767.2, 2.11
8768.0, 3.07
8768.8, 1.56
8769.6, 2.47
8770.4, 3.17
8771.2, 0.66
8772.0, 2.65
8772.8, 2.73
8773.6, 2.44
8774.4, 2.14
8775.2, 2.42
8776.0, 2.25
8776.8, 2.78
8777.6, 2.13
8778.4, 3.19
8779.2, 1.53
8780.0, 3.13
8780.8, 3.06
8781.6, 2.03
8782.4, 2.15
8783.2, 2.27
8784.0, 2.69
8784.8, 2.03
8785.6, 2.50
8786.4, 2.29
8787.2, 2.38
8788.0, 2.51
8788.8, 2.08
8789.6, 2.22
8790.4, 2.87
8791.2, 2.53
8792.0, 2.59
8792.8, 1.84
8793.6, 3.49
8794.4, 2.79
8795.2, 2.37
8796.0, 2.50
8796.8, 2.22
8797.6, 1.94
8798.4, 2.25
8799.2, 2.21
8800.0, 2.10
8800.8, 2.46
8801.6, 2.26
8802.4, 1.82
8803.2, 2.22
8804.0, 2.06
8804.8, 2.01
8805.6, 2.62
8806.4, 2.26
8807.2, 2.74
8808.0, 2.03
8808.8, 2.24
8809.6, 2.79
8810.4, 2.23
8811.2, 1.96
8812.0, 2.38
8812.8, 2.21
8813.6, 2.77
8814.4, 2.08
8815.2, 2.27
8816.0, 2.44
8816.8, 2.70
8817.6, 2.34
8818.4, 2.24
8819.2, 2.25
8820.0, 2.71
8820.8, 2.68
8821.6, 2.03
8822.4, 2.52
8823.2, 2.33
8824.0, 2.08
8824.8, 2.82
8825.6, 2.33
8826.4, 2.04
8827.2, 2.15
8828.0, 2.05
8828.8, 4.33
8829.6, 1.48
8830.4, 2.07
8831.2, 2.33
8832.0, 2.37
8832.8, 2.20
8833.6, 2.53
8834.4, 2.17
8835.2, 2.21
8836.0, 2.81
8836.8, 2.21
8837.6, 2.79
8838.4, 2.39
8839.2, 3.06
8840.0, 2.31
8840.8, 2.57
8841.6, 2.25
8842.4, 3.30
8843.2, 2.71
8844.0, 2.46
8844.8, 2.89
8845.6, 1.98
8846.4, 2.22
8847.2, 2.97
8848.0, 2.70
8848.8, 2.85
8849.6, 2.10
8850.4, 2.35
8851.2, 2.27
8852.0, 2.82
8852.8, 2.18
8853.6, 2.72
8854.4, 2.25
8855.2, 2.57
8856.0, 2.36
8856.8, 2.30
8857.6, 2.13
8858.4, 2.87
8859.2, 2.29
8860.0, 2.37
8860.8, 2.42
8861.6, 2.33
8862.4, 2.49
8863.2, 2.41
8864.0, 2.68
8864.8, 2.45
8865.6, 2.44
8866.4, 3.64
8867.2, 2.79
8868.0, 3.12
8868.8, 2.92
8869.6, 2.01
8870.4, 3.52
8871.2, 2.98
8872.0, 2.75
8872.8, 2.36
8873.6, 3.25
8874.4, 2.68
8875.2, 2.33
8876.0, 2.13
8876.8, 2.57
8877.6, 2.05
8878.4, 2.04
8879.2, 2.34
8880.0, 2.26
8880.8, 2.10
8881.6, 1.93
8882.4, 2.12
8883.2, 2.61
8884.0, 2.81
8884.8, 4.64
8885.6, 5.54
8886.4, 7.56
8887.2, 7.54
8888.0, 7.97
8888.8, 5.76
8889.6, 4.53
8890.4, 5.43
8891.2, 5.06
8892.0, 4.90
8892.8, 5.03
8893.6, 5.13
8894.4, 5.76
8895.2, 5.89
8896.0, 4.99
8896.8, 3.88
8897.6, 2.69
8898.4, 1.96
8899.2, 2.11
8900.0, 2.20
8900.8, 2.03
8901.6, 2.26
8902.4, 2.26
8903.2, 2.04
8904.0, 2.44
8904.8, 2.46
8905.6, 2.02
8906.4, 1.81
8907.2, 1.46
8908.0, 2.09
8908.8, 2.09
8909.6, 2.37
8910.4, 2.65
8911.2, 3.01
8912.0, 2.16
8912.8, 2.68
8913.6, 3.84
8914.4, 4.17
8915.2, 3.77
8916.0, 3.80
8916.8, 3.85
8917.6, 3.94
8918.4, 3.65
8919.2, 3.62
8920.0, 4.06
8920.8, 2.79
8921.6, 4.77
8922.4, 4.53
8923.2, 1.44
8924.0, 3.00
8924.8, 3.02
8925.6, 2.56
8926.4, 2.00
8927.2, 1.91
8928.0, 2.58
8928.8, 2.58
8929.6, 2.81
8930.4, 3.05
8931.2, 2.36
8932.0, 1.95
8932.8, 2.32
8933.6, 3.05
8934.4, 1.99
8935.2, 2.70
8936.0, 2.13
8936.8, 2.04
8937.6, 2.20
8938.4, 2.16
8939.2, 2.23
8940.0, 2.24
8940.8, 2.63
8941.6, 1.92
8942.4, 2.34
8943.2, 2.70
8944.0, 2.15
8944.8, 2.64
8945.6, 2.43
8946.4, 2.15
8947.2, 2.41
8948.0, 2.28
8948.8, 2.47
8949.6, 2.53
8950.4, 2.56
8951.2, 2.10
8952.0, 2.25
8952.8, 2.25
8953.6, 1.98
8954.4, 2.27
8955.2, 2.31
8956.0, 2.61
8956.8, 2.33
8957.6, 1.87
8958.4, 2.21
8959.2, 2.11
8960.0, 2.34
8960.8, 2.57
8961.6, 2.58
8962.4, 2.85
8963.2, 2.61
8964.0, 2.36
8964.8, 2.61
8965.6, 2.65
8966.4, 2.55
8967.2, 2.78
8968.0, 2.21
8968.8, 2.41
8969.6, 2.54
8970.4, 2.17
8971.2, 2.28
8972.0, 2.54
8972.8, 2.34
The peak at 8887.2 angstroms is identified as H-alpha 6563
